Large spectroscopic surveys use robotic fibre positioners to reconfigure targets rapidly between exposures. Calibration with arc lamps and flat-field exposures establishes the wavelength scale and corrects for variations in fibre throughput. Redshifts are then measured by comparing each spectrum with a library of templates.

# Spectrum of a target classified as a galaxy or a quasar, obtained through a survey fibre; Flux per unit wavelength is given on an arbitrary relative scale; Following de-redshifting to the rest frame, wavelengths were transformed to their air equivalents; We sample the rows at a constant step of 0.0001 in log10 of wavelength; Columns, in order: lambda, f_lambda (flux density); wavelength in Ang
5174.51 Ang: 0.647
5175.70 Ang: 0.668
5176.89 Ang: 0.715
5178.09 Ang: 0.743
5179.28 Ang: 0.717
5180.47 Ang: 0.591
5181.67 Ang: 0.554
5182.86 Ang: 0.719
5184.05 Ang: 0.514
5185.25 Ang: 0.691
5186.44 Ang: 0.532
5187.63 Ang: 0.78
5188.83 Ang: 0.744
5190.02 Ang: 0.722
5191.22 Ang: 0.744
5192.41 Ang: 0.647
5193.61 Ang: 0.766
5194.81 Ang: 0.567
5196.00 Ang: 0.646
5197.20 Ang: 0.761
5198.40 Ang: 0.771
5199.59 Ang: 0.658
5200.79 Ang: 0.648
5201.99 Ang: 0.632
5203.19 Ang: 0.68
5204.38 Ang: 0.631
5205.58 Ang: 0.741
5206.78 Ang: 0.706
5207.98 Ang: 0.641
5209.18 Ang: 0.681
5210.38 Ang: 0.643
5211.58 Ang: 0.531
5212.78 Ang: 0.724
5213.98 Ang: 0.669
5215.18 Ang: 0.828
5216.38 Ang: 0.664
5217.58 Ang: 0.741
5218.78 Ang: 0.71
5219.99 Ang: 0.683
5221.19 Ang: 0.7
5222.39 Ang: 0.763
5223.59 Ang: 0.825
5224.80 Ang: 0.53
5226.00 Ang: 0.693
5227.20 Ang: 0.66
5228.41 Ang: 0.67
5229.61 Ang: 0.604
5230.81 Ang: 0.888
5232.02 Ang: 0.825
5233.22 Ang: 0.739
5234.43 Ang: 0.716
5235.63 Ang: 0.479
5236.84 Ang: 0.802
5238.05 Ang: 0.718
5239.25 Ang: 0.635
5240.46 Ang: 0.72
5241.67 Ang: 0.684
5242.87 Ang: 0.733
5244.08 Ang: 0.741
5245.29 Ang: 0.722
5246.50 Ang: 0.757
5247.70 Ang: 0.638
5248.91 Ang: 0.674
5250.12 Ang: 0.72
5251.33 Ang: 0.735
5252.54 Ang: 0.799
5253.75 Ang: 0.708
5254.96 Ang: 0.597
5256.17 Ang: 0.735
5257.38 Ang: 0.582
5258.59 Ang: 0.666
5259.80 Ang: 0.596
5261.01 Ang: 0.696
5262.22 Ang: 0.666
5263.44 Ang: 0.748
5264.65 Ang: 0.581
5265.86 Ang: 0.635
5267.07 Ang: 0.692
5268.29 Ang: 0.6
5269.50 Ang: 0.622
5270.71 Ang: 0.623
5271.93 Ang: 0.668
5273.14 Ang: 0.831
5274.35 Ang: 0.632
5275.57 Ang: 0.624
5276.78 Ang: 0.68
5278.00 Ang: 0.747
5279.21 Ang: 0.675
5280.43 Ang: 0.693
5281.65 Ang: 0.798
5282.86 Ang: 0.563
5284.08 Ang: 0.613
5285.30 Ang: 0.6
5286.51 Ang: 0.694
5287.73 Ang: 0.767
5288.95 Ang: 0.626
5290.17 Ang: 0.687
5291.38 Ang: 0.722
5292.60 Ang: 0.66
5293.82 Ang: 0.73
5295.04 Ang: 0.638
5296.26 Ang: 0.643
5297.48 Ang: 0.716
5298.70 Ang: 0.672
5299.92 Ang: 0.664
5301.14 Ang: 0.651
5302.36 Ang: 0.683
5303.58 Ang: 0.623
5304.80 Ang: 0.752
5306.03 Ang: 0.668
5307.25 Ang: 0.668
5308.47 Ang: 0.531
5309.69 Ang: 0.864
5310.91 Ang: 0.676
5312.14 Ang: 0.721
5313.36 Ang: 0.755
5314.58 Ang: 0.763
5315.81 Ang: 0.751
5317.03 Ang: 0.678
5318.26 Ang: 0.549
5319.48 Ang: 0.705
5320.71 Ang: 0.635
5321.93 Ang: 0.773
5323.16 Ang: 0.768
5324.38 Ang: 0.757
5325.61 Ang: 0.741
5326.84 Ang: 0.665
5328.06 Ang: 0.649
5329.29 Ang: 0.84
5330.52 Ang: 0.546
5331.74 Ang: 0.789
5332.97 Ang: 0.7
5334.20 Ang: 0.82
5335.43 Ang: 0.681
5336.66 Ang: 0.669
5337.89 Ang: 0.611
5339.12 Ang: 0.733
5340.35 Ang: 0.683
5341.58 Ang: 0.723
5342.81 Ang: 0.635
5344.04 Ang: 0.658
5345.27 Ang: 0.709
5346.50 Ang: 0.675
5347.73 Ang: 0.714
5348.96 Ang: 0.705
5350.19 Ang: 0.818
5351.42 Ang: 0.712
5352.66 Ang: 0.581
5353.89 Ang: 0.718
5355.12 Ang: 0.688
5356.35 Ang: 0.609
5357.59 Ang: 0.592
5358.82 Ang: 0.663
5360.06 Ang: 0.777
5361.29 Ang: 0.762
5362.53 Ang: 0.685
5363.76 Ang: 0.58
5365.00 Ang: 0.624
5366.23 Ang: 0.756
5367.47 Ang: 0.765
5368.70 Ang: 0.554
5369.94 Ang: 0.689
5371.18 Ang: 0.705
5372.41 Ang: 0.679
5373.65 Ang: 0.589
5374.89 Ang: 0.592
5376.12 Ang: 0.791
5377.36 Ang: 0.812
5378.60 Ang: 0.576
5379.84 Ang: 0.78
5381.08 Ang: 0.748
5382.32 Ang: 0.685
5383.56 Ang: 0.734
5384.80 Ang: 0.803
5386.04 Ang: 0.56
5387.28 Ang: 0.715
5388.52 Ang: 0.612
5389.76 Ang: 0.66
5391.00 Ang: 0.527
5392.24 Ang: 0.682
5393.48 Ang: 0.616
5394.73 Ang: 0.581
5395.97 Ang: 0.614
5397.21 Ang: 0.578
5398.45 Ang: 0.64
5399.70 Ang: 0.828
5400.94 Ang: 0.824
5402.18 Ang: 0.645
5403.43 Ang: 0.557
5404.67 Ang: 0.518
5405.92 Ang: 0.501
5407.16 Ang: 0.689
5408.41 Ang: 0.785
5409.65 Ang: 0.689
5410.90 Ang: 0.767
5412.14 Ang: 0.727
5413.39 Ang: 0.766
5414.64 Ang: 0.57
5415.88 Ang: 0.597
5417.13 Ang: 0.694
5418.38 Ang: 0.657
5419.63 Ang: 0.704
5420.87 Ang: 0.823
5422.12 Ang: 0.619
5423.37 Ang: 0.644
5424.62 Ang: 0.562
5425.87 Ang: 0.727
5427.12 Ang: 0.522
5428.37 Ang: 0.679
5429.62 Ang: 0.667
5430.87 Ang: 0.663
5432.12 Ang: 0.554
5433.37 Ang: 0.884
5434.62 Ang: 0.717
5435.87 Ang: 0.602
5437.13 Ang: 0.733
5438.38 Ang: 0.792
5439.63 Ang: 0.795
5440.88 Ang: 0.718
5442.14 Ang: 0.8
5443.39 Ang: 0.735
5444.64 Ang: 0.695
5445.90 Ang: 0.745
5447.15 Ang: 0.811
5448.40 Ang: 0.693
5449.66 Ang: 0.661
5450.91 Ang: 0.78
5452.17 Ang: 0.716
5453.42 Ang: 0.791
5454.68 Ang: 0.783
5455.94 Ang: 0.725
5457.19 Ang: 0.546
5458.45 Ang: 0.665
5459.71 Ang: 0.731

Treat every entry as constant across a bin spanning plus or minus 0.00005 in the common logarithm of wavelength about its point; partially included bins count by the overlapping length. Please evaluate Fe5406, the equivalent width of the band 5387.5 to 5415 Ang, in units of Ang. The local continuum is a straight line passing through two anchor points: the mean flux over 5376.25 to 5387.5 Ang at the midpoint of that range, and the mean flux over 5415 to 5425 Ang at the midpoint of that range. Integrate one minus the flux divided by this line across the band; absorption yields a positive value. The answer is 1.3 Ang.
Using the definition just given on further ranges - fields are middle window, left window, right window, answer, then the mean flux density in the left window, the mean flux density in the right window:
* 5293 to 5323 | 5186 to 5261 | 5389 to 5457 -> 0.0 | 0.693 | 0.685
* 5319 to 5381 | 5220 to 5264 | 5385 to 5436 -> -1.9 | 0.699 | 0.66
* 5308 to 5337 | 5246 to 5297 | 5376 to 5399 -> -1.7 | 0.675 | 0.666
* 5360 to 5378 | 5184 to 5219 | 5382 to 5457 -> -0.1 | 0.683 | 0.685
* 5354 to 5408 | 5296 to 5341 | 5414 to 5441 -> 1.6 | 0.697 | 0.678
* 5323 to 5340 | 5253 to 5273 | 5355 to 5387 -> -0.9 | 0.656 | 0.685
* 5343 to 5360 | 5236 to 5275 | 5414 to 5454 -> 0.2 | 0.685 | 0.699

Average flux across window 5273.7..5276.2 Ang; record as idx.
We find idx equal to 0.633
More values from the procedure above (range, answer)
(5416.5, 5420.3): 0.687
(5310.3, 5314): 0.718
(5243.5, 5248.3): 0.715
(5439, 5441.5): 0.758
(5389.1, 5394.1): 0.622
